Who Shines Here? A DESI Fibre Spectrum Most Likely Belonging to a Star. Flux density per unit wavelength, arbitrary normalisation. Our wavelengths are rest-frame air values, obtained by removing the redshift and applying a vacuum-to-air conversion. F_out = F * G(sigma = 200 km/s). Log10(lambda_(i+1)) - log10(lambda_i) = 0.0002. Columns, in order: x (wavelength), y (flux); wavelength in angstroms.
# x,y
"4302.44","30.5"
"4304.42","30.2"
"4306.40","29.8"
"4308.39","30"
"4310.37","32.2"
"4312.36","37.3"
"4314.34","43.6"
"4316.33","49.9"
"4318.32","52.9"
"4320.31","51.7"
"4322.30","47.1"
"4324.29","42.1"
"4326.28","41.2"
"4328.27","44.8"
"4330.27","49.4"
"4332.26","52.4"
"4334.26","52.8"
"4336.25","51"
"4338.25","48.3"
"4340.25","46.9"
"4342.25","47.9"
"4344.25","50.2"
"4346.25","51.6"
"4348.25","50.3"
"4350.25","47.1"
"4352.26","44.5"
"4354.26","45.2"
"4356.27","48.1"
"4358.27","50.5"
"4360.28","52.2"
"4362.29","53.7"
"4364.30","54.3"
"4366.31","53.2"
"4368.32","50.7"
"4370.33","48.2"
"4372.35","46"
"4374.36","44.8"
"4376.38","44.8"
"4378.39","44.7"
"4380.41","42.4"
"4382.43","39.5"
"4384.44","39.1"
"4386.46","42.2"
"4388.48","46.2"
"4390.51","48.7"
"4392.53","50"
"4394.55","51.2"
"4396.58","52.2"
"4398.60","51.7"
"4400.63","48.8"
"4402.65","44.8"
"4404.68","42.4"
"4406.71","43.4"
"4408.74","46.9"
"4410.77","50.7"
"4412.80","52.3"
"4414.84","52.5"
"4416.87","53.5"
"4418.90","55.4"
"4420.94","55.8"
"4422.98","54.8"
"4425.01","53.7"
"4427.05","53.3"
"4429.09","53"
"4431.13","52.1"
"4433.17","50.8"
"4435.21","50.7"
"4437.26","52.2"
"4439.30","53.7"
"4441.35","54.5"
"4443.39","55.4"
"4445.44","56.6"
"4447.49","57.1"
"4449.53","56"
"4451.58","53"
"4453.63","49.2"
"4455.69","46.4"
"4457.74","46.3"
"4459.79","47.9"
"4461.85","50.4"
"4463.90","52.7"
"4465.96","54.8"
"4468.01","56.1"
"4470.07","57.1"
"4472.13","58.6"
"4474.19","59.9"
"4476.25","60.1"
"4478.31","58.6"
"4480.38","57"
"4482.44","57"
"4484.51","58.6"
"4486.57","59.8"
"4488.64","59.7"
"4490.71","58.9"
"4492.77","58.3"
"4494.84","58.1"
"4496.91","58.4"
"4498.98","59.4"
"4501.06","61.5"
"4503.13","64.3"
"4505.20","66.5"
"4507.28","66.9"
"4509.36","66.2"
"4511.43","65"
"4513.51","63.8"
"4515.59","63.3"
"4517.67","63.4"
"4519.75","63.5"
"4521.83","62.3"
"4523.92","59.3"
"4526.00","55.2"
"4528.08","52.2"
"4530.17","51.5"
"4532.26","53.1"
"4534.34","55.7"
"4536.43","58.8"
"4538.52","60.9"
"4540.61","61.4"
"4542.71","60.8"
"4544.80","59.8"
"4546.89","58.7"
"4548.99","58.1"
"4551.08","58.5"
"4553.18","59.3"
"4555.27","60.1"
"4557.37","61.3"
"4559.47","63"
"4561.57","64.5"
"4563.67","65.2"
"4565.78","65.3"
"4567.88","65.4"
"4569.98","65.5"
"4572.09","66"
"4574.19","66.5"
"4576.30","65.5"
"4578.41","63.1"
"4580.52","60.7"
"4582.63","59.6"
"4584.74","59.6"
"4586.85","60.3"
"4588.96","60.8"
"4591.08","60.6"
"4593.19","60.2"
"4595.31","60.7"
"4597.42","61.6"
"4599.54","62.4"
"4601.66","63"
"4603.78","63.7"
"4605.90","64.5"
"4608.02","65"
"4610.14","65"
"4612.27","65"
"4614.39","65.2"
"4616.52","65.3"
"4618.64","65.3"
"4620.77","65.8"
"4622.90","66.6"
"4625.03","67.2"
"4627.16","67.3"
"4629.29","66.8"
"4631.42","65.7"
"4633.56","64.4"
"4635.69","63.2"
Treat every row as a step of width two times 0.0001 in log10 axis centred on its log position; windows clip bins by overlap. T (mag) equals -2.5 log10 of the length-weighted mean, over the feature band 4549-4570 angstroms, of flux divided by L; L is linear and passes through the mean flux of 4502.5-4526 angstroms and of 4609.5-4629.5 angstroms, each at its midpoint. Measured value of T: 0.04 mag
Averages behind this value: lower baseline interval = 63.6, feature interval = 62.5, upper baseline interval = 65.9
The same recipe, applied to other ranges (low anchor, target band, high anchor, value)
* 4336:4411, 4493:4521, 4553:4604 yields -0.100 mag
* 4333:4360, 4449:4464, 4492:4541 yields 0.132 mag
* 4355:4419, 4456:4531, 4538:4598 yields -0.045 mag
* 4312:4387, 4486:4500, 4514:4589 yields -0.037 mag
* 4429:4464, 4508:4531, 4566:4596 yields -0.054 mag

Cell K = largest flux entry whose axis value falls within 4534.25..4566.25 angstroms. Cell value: 65.3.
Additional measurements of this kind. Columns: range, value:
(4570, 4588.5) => 66.5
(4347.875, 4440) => 55.8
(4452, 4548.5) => 66.9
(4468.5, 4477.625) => 60.1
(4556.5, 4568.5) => 65.4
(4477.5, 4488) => 59.8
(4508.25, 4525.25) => 66.2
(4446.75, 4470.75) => 57.1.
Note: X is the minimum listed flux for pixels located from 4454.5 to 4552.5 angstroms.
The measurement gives 46.3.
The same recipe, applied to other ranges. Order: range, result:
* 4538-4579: 58.1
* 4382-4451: 39.1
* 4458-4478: 47.9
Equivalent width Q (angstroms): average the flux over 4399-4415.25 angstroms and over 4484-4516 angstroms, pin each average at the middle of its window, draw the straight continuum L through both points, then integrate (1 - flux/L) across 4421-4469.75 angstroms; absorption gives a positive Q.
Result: 0.6 angstroms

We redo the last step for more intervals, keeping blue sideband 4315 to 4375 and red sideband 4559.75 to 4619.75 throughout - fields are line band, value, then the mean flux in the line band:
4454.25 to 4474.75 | 1.2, 52.8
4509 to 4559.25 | 0.4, 59.6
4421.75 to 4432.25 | 0.1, 53.4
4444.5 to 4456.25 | 0.4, 53.3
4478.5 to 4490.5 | -0.3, 58.4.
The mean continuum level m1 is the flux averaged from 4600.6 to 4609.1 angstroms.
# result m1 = 64.1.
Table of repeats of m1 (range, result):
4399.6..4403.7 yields 46.8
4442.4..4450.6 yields 56.3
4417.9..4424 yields 55.3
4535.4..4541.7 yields 60.3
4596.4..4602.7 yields 62.3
